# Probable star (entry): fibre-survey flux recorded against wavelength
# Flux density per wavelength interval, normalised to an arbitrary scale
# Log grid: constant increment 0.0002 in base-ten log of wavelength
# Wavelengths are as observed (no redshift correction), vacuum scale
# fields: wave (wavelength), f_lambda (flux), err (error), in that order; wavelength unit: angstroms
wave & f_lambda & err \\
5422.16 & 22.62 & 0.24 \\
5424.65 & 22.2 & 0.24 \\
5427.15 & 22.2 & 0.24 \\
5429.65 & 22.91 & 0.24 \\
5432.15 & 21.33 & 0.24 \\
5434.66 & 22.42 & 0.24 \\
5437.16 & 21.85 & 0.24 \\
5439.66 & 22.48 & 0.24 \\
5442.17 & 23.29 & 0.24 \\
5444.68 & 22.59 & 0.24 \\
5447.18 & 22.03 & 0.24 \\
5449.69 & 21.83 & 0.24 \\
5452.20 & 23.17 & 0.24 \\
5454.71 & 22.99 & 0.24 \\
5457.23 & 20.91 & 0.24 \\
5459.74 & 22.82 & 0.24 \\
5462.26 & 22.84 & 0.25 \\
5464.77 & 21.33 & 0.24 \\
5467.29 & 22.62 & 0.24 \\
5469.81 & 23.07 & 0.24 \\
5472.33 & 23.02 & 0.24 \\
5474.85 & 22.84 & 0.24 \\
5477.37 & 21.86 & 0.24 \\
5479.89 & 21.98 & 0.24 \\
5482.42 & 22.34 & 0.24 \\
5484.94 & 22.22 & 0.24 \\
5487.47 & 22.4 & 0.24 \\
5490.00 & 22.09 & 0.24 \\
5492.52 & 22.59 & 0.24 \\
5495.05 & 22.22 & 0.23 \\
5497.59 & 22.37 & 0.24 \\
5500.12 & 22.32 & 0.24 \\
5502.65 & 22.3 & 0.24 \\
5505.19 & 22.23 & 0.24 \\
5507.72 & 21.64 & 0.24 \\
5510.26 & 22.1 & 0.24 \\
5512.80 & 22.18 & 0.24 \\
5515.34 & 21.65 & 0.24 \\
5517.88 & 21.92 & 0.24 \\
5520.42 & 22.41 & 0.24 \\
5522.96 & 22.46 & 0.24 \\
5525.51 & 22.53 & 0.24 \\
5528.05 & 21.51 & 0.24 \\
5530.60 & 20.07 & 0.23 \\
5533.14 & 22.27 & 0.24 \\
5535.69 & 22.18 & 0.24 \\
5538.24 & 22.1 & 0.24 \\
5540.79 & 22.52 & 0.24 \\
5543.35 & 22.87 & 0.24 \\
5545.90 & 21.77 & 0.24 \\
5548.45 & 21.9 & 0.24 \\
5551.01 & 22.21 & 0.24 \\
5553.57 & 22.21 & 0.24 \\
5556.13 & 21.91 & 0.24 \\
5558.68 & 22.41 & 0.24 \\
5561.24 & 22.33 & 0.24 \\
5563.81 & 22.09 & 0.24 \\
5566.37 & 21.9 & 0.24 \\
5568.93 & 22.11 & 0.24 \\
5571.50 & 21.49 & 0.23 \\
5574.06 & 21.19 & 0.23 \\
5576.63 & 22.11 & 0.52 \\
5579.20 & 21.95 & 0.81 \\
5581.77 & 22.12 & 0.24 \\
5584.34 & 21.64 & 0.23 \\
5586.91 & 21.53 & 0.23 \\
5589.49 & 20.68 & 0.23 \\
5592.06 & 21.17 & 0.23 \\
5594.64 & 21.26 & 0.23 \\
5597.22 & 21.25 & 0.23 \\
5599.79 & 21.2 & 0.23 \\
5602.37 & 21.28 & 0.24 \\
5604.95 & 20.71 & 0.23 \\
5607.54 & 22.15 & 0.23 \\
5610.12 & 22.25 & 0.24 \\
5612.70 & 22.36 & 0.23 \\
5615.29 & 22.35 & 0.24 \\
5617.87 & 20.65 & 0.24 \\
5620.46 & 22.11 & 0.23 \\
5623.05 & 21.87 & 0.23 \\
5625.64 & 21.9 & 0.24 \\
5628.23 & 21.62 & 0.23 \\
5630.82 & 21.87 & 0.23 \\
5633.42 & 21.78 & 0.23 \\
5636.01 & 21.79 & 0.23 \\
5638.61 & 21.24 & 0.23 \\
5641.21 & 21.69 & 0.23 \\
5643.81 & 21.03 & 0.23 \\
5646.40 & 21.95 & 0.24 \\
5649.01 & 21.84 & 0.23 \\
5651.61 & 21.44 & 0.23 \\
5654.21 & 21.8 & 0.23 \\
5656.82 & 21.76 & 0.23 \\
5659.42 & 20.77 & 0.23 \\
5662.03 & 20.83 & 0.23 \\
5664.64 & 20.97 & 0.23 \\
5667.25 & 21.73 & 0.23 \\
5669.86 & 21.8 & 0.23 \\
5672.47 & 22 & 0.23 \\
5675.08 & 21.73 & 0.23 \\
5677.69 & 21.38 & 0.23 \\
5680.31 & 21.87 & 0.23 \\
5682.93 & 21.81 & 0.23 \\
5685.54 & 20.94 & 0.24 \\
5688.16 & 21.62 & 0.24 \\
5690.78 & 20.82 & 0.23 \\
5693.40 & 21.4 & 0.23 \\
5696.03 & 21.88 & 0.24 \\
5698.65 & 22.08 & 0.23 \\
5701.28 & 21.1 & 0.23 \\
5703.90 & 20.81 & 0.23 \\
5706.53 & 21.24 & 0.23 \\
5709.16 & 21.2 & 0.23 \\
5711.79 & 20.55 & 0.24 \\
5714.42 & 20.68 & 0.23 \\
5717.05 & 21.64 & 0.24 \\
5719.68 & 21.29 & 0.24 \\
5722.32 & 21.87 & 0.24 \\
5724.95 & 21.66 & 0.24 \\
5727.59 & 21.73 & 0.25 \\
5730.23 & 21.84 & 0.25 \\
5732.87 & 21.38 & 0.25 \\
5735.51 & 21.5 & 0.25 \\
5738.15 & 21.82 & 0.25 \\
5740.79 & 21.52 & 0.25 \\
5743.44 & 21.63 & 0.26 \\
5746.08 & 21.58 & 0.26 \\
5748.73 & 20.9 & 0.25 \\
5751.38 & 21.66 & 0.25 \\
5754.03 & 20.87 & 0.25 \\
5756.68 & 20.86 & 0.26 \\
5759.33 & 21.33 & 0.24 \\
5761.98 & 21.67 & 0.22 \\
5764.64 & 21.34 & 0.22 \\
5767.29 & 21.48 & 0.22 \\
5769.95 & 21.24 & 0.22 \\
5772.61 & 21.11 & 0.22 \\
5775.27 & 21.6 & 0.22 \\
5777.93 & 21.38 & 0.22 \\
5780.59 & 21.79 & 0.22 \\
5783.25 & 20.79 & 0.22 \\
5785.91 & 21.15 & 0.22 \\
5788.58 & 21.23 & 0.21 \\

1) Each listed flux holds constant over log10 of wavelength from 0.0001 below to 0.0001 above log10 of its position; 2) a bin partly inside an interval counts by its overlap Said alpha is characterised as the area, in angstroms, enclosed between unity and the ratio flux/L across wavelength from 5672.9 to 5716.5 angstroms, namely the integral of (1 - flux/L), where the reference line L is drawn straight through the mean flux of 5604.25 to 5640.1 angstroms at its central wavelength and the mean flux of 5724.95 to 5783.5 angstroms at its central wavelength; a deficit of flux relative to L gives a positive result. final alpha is 0.5 angstroms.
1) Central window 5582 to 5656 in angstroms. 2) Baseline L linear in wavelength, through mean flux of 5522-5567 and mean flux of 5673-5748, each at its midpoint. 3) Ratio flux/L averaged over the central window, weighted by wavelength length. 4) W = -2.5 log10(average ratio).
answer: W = 0.010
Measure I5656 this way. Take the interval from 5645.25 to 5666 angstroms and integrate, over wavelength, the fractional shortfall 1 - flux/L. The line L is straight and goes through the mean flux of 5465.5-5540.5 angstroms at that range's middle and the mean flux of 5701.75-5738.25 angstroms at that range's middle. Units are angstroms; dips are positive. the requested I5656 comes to 0.2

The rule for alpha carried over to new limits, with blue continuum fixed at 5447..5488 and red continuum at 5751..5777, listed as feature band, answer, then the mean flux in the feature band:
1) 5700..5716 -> 0.4 angstroms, 20.9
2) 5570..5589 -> 0.3 angstroms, 21.7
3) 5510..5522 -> 0.1 angstroms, 22.1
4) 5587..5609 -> 0.7 angstroms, 21.2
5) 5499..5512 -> 0.1 angstroms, 22.1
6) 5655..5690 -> 0.3 angstroms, 21.5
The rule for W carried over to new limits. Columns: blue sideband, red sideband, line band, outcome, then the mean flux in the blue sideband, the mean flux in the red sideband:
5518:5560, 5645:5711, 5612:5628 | -0.01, 22.1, 21.5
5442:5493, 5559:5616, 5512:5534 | 0.01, 22.4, 21.7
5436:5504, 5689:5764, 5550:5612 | 0.01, 22.4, 21.4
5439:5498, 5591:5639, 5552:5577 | 0.00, 22.4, 21.6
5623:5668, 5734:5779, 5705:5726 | 0.01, 21.5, 21.4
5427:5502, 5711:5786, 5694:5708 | 0.01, 22.4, 21.4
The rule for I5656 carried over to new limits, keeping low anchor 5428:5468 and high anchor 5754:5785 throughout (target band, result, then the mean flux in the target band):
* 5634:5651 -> 0.1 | 21.6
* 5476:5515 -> 0.0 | 22.2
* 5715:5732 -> -0.1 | 21.6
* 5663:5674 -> 0.0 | 21.6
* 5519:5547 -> 0.0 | 22.1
